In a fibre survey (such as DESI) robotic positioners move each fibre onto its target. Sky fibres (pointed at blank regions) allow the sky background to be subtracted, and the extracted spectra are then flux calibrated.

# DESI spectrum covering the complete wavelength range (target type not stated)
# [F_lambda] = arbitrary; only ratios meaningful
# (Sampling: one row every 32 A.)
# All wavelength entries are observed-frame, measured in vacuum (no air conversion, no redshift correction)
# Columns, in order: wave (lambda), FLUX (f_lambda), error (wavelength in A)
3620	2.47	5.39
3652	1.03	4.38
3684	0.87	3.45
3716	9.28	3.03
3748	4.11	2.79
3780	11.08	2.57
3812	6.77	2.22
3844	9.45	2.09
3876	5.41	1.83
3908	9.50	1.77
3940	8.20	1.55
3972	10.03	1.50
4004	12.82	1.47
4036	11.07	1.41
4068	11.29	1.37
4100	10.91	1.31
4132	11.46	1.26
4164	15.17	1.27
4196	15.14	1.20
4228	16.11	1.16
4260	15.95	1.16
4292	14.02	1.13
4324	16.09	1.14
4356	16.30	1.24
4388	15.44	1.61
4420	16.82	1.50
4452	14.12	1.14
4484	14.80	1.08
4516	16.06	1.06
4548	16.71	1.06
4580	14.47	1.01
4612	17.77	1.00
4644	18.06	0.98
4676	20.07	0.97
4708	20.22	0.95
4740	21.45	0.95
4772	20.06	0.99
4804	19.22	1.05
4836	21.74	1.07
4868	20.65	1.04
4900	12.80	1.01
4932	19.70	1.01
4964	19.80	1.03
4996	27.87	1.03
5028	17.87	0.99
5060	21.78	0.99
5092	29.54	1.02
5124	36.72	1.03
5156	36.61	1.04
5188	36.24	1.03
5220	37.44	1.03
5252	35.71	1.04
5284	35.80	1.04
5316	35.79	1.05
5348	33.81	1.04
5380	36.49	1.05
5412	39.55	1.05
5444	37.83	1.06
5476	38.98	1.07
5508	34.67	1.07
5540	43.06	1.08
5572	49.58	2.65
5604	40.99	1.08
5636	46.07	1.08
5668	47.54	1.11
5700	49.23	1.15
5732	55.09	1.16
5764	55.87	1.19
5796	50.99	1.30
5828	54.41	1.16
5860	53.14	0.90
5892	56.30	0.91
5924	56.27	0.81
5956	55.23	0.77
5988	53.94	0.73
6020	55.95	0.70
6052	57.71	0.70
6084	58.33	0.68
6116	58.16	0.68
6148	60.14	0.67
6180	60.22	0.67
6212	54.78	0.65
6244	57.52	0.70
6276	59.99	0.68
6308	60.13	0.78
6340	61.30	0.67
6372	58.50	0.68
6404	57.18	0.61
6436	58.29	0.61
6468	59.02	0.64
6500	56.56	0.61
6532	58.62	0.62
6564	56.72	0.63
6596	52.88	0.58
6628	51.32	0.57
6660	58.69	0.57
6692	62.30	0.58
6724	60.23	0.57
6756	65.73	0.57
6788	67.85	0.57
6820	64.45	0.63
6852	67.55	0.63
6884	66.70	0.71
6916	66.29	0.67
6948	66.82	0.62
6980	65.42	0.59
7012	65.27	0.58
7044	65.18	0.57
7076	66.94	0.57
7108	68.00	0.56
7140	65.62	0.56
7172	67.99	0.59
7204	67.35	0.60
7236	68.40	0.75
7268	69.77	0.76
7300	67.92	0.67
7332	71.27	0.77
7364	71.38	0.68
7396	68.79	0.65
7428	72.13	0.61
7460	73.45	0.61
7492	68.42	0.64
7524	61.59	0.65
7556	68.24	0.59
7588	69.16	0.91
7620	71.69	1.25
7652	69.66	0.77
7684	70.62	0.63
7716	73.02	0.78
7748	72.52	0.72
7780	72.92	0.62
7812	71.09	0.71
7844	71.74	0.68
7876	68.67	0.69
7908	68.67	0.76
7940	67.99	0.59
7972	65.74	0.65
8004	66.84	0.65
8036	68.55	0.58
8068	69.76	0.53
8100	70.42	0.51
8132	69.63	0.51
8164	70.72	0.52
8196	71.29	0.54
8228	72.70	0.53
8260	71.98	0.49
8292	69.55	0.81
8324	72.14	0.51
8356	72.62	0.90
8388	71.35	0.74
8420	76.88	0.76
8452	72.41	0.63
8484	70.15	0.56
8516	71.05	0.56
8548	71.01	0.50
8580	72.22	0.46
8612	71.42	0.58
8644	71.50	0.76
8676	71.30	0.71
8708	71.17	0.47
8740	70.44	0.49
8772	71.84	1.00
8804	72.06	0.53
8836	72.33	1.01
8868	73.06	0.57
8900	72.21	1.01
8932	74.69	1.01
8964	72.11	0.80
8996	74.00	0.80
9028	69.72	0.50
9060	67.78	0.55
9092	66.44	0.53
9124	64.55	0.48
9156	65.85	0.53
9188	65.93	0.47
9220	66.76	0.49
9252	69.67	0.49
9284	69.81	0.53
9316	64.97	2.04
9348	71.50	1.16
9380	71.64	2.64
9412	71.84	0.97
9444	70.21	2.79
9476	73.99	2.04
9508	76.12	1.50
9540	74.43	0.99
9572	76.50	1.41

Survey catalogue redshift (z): 0.278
